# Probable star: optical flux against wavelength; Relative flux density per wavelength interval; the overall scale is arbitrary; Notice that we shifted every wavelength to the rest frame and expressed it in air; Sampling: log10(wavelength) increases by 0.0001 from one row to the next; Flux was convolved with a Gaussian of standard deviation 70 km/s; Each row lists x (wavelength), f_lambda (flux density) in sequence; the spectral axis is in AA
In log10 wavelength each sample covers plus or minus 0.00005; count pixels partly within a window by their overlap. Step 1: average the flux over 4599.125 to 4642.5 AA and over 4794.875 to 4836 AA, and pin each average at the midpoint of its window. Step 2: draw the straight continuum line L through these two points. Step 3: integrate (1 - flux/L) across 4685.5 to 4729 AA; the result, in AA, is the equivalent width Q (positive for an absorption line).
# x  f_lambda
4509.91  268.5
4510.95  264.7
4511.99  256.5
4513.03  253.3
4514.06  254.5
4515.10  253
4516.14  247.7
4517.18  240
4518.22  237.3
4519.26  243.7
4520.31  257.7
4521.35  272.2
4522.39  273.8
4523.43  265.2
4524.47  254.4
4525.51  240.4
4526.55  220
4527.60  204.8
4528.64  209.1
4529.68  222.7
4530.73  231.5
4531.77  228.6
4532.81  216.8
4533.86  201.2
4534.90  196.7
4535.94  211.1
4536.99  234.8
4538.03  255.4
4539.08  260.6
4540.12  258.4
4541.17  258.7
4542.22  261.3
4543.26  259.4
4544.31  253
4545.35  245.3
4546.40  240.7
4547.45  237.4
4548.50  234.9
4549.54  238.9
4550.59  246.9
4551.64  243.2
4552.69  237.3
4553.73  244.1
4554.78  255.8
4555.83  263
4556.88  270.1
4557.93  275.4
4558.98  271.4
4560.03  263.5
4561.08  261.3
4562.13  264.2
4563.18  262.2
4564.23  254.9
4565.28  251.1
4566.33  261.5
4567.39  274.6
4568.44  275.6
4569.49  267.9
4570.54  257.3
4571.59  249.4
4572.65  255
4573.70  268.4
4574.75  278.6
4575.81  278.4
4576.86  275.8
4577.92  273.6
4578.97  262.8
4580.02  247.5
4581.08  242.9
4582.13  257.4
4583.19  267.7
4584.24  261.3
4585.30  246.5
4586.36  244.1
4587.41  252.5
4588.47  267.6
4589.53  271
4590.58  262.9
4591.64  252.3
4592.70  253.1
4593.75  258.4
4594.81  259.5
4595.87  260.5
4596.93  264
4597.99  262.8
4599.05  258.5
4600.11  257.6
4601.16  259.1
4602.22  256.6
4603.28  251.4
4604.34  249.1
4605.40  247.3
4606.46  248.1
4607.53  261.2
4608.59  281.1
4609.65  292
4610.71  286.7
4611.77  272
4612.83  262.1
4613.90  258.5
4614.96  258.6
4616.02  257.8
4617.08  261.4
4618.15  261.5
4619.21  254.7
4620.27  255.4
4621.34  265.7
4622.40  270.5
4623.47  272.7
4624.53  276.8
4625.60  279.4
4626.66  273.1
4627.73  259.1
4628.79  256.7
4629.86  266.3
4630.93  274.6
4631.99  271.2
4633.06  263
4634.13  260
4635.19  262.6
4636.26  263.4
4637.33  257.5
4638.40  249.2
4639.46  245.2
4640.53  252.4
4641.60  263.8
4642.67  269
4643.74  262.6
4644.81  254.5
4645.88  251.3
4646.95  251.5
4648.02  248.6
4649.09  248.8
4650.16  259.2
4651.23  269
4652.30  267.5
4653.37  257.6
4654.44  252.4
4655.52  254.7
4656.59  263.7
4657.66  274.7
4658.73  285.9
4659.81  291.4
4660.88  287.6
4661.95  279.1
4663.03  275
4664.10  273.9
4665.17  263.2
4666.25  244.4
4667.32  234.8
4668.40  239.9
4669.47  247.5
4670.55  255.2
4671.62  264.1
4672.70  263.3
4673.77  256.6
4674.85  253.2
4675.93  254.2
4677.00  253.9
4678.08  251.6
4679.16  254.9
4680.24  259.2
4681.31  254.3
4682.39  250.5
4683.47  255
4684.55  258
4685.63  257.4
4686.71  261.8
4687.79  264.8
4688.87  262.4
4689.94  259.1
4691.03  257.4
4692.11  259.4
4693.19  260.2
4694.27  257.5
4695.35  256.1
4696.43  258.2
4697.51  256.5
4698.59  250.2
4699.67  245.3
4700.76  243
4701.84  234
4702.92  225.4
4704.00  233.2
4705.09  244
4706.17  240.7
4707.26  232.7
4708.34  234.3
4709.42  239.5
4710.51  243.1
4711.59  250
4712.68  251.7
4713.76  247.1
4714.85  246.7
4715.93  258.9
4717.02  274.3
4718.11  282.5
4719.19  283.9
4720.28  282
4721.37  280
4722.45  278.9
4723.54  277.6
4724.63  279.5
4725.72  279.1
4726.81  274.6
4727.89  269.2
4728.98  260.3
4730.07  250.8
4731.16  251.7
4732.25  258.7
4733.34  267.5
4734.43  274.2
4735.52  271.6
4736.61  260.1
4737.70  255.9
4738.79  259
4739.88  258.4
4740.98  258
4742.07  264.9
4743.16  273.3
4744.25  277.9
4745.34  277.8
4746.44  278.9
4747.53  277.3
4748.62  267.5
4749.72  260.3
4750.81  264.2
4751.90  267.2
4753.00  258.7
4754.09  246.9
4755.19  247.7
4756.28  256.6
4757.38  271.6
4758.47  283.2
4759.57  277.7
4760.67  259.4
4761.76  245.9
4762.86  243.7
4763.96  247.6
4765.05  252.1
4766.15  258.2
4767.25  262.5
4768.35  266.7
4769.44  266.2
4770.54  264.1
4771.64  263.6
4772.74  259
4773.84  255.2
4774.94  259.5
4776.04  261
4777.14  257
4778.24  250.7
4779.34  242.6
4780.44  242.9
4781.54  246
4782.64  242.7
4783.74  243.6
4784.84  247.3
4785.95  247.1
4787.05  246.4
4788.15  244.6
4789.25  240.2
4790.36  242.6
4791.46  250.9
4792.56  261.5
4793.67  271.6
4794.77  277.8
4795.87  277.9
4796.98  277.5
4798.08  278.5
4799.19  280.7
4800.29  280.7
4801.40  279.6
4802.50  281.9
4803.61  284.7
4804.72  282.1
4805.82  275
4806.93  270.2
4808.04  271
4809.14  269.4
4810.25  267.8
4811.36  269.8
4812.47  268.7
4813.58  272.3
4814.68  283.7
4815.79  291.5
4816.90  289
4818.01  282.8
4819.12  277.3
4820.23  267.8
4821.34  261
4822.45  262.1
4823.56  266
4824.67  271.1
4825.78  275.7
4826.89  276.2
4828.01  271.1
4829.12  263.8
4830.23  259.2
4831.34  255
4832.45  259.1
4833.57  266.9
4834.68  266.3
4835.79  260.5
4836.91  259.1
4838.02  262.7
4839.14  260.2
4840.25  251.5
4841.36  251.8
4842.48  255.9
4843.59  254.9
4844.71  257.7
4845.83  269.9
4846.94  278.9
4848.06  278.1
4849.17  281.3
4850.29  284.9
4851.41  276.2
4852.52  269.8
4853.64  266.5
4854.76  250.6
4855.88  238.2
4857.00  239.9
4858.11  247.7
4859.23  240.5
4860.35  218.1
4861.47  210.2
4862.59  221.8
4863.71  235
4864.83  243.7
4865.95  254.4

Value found 1.6 AA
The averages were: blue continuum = 263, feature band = 257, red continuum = 273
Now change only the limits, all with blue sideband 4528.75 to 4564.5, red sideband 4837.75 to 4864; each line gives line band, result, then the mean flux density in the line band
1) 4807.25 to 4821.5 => -1.2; 275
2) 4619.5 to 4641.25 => -1.4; 264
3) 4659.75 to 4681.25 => -0.9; 259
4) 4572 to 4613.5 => -2.5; 262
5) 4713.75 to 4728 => -1.3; 274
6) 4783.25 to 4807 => -1.2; 266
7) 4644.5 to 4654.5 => -0.3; 256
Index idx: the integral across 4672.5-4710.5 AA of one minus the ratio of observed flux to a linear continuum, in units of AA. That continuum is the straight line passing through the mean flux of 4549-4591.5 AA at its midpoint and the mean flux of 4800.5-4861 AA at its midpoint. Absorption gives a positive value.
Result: 1.72 AA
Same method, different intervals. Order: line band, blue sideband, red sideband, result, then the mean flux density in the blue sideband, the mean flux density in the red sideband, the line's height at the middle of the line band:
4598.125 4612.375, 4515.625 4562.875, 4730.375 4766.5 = -0.7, 245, 263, 250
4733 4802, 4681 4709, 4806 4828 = 0.7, 250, 273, 264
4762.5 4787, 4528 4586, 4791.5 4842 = 1.3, 251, 271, 268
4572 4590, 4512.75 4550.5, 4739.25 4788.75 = -1.2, 241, 259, 245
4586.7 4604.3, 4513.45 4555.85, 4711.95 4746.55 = -0.6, 242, 267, 250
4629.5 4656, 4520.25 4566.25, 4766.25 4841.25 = -0.6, 246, 265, 253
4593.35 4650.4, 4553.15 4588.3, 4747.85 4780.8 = -0.1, 262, 259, 261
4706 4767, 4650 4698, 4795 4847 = 0.5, 260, 270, 265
